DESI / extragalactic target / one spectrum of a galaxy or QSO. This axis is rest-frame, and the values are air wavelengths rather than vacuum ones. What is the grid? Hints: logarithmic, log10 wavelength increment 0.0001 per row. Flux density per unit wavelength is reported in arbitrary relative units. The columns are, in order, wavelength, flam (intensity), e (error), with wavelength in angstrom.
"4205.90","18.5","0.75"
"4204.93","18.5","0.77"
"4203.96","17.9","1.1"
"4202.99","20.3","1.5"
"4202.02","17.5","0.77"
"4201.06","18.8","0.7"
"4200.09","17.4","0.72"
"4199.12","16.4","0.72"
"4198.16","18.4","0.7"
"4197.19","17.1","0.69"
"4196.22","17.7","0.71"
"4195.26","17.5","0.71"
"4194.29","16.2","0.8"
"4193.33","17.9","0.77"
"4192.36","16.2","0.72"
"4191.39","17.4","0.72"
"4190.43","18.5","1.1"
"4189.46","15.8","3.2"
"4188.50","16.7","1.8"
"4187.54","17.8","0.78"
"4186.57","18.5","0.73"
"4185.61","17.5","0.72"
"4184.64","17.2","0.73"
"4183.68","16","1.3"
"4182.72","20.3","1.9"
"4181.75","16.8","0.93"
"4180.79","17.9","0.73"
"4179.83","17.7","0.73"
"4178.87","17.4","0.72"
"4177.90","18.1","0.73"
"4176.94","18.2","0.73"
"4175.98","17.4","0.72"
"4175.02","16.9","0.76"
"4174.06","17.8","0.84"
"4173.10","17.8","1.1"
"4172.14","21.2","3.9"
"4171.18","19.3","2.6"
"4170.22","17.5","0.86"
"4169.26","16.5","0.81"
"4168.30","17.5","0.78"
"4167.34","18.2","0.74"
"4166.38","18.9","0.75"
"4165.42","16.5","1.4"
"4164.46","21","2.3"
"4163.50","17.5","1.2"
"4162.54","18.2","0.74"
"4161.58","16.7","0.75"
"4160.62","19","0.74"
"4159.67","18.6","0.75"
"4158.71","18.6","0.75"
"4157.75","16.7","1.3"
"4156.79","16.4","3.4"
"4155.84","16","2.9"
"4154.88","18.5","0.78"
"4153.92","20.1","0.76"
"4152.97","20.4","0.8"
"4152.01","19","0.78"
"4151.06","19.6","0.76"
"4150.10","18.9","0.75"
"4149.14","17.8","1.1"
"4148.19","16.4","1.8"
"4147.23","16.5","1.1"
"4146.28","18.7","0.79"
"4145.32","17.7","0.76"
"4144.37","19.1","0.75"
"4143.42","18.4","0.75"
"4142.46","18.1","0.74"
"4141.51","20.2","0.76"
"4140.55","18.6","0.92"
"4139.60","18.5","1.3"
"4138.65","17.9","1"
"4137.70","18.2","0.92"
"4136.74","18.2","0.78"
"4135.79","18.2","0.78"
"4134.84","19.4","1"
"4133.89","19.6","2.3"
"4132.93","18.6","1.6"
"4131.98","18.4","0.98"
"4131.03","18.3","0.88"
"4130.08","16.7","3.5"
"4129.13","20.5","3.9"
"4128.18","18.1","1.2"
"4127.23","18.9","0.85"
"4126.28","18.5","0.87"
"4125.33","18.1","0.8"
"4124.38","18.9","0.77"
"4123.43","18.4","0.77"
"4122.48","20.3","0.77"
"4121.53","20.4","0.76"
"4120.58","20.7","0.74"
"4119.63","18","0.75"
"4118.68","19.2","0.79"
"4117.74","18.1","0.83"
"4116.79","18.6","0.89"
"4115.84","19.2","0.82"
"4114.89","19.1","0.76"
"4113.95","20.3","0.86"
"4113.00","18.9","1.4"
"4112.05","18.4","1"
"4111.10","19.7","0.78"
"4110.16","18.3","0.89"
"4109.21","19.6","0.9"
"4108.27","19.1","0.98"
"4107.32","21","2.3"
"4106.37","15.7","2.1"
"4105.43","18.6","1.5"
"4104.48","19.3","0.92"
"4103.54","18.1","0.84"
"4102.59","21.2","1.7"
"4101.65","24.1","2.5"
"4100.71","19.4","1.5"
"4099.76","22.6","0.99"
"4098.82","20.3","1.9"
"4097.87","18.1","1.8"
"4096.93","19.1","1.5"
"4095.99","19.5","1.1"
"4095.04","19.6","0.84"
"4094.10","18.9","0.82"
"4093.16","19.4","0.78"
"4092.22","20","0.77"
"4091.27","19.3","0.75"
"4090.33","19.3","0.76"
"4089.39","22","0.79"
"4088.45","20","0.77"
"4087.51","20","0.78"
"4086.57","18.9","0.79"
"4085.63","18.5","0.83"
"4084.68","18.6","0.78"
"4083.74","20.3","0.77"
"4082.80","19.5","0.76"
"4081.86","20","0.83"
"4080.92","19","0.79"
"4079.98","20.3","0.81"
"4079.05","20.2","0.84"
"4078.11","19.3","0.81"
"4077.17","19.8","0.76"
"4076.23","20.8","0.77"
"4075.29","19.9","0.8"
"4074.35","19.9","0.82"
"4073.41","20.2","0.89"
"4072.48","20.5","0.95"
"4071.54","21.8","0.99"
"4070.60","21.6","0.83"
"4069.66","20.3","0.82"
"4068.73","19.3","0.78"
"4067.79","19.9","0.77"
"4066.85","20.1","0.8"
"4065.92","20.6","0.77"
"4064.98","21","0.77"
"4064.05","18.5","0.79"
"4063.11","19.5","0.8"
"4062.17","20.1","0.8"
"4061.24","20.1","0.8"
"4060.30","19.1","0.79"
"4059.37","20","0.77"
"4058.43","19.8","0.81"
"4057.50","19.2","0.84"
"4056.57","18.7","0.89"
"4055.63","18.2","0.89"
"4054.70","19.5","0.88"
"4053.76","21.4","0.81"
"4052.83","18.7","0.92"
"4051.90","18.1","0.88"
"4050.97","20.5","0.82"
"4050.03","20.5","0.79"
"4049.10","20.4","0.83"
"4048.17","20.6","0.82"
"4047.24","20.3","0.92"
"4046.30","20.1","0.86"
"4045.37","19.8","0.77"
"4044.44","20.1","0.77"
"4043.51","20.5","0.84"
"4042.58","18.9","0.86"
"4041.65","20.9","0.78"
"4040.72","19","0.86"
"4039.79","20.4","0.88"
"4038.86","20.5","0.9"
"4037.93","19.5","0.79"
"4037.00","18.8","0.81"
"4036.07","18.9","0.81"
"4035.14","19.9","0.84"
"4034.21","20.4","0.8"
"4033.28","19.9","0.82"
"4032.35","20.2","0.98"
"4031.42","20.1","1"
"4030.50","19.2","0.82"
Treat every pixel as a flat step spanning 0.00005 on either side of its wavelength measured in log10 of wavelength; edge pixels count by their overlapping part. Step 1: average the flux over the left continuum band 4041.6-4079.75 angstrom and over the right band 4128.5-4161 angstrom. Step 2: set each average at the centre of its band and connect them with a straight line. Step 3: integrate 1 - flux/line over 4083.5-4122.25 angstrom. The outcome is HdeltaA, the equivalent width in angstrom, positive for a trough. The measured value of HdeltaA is -0.6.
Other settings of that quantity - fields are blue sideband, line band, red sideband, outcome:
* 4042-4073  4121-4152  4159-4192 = 0.0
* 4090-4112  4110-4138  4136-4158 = 0.0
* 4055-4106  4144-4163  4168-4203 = 0.2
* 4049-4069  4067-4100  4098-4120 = -0.6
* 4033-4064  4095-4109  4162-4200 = -0.6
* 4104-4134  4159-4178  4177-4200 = -0.3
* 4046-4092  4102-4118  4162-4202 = 0.0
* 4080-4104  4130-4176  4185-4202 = 0.2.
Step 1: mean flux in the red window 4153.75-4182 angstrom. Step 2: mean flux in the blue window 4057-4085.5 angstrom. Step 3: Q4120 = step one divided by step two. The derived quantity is 0.9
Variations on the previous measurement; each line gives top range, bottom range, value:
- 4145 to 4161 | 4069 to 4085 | 0.90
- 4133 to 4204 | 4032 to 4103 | 0.90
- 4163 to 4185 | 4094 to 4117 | 0.92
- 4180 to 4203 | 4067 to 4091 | 0.88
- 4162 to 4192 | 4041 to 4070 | 0.90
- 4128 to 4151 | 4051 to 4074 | 0.93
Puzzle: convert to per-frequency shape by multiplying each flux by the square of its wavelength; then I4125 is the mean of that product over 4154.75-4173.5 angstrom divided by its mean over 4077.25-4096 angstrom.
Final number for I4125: 0.95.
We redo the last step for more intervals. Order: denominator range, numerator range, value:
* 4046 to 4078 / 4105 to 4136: 0.97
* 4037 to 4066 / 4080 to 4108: 1.01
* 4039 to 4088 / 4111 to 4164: 0.97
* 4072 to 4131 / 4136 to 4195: 0.95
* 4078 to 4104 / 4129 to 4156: 0.96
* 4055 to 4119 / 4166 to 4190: 0.95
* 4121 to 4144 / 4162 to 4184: 0.98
